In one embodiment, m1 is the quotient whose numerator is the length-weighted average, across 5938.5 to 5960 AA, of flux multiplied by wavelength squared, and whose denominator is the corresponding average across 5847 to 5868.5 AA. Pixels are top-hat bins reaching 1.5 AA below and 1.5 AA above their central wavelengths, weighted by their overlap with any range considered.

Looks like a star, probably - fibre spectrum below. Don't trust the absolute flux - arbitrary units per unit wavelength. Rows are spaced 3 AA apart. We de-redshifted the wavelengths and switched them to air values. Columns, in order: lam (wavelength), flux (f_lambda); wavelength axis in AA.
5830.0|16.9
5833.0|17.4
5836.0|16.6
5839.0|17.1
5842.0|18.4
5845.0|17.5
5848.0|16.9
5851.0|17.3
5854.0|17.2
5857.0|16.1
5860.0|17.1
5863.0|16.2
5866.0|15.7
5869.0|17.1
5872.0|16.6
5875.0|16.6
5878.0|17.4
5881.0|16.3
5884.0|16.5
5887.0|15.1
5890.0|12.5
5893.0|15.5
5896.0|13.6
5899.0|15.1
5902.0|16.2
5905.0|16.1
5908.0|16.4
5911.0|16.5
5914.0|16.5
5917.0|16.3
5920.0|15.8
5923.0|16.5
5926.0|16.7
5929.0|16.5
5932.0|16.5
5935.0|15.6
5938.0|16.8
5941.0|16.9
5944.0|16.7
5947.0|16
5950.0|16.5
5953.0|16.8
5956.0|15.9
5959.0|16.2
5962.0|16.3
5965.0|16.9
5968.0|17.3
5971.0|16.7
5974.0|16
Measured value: 1.02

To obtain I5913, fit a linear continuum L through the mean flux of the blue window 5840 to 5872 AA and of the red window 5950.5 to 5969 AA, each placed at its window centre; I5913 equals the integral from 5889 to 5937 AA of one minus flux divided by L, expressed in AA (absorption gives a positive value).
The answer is 2.6 AA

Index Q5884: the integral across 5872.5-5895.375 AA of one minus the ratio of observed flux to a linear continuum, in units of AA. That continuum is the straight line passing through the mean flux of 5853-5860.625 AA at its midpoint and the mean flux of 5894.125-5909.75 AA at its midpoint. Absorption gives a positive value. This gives 0.5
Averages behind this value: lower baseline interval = 16.7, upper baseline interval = 15.5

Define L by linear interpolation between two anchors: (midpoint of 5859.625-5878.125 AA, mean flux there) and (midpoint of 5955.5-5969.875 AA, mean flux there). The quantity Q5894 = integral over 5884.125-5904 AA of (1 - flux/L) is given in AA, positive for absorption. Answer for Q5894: 2.10 AA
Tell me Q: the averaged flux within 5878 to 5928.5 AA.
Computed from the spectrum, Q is 15.8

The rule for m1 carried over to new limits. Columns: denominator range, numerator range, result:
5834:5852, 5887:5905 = 0.87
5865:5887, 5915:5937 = 1.00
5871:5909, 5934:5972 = 1.08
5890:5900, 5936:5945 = 1.18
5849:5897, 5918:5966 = 1.04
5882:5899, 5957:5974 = 1.16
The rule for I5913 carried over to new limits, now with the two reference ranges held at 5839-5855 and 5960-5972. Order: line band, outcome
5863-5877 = 0.7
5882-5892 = 1.4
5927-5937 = 0.4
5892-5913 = 1.8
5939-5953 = 0.3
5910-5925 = 0.6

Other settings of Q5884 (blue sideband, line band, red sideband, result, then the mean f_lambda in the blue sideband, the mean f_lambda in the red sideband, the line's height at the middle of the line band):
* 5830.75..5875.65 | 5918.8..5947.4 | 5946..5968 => 0.23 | 16.9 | 16.4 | 16.6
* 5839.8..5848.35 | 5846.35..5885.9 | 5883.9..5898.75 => -1.29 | 17.7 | 14.5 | 16.2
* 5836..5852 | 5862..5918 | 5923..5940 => 3.25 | 17.4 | 16.4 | 16.9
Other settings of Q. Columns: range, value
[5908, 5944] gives 16.4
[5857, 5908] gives 15.9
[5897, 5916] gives 16.1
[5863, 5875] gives 16.5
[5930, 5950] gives 16.4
